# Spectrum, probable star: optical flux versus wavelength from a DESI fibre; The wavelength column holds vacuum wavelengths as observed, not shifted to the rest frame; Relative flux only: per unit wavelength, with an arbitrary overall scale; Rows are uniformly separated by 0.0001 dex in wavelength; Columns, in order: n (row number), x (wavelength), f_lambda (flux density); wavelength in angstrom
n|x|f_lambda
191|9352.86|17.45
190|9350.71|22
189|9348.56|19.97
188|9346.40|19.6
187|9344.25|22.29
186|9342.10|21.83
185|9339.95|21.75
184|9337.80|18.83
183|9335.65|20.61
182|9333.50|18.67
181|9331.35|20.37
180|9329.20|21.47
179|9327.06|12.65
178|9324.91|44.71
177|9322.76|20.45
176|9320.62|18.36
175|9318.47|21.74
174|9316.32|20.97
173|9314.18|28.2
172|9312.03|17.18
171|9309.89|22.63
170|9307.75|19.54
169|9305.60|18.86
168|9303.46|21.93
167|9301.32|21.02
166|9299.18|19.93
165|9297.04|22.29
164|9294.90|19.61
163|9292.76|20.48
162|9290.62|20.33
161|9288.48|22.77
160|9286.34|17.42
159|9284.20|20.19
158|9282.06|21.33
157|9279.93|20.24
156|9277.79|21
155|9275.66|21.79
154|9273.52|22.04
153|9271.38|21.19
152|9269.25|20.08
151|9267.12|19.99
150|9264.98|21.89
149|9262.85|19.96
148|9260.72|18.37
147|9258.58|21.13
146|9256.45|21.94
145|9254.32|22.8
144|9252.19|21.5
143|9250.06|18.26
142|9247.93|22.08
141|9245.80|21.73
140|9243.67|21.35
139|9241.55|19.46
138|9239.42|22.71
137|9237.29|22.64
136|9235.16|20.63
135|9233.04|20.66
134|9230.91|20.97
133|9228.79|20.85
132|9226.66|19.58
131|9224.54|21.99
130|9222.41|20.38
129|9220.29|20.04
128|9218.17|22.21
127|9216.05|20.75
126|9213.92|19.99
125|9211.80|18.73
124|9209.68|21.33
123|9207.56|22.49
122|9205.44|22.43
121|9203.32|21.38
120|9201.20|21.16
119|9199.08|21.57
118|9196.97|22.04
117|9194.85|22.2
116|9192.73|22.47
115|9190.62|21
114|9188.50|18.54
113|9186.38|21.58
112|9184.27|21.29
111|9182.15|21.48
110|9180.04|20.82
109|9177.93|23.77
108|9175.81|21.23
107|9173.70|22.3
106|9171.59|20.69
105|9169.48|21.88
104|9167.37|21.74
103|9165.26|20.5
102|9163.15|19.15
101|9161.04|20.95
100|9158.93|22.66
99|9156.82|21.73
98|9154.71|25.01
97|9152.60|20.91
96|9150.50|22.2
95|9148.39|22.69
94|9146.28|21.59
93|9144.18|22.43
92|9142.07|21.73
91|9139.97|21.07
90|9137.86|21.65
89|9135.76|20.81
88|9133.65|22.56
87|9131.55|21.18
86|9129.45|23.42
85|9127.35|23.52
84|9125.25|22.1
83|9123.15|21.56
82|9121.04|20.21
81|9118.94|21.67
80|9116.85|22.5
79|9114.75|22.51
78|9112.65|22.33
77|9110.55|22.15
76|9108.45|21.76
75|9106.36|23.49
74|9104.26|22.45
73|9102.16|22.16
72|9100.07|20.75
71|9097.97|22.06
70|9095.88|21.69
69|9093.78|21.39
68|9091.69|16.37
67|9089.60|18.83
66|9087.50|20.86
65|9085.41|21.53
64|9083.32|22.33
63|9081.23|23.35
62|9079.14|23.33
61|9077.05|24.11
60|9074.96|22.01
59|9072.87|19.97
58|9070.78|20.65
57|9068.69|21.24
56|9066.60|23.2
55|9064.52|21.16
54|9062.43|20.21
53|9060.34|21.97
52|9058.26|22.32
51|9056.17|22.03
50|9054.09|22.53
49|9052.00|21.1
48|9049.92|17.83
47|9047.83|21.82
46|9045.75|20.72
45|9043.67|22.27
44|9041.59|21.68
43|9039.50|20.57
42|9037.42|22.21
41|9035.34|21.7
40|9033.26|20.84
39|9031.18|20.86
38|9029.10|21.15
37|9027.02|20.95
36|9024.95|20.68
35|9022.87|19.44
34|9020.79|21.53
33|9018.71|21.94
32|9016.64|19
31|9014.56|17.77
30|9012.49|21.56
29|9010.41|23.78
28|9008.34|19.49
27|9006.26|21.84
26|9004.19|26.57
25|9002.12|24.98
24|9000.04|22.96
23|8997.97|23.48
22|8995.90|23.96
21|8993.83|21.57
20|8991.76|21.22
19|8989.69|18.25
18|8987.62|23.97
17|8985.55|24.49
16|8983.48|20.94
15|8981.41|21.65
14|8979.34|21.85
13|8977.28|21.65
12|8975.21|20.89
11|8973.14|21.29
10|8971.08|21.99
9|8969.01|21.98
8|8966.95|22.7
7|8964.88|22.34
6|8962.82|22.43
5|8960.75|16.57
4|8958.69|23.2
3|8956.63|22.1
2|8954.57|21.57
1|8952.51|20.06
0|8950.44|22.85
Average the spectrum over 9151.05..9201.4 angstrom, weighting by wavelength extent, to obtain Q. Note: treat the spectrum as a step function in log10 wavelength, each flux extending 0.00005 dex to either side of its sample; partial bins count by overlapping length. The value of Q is 21.5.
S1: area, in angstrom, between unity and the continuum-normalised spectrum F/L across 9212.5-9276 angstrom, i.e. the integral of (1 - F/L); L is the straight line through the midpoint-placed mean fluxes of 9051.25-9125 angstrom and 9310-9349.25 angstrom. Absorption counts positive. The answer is 2.1 angstrom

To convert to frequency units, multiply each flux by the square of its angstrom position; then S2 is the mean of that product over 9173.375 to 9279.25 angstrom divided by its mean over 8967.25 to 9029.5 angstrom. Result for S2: 1.0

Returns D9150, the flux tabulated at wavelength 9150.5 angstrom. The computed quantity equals 22.2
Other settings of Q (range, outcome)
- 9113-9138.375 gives 22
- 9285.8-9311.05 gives 20.6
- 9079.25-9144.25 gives 21.7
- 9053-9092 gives 21.6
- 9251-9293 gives 20.8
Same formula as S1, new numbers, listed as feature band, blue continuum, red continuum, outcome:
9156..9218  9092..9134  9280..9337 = 1.1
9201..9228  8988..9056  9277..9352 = 0.4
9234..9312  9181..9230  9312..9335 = 3.8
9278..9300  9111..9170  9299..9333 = 1.4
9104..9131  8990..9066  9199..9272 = -1.2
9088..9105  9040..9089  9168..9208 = 0.7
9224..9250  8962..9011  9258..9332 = 0.4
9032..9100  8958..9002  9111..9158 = 2.0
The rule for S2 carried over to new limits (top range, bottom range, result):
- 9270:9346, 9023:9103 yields 1.05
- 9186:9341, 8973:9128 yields 1.02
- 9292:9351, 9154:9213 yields 1.02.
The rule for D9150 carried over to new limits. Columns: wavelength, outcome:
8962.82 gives 22.43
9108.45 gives 21.76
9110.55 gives 22.15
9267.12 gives 19.99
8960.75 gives 16.57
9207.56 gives 22.49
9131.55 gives 21.18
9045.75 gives 20.72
